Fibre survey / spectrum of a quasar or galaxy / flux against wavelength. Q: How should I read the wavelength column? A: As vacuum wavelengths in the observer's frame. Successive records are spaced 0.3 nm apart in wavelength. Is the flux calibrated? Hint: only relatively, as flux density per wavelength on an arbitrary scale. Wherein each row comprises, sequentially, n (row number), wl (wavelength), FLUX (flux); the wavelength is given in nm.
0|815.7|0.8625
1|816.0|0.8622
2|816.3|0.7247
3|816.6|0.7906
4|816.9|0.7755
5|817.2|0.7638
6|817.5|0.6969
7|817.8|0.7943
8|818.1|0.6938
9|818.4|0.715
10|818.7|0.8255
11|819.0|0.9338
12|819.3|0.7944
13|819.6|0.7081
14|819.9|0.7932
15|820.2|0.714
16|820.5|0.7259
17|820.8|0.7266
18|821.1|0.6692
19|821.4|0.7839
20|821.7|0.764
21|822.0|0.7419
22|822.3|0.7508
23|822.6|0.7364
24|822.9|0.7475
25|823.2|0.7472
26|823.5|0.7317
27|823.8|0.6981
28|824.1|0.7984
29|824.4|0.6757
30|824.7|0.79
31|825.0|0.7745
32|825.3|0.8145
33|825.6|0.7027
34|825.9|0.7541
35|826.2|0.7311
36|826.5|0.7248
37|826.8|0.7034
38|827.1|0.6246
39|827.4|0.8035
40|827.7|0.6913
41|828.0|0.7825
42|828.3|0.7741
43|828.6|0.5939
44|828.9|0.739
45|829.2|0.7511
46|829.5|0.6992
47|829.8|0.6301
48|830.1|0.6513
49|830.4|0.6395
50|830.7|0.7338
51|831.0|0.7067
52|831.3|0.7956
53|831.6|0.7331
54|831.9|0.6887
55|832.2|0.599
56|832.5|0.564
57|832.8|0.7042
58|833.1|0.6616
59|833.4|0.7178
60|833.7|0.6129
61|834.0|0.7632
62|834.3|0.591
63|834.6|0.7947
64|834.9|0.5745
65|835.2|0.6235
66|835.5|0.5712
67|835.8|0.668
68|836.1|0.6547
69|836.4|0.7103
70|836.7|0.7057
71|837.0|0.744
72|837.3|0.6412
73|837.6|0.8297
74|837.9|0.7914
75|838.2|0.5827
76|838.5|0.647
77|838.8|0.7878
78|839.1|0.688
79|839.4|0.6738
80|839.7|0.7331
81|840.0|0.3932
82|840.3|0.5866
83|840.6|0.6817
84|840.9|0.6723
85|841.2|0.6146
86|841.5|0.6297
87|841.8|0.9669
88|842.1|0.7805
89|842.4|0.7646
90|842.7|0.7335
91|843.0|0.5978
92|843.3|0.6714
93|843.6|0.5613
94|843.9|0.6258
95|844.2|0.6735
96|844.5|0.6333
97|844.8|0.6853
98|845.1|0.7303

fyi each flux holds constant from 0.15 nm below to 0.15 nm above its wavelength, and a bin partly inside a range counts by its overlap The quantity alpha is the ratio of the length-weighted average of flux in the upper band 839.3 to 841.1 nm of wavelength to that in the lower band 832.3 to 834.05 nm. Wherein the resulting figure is 0.94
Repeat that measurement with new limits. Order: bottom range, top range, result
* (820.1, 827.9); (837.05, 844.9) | 0.92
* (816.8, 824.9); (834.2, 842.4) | 0.91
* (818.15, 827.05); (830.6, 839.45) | 0.91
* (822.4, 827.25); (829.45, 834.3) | 0.92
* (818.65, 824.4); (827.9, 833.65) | 0.92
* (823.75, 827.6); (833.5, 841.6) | 0.90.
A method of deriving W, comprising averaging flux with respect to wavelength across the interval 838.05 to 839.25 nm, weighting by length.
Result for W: 0.676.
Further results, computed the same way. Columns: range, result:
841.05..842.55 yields 0.751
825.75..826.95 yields 0.728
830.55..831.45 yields 0.745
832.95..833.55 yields 0.69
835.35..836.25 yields 0.631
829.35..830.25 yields 0.66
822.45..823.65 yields 0.741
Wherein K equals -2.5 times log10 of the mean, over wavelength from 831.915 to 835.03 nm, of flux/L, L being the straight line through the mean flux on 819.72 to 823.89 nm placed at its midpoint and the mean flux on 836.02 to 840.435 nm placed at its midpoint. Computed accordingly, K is 0.06 mag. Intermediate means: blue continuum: 0.738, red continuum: 0.679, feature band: 0.66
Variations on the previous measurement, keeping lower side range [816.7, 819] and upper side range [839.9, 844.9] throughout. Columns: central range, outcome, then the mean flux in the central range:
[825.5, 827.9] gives 0.02 mag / 0.719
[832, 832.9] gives 0.14 mag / 0.622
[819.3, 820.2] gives 0.01 mag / 0.752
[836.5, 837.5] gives -0.03 mag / 0.704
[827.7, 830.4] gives 0.03 mag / 0.699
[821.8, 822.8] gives 0.00 mag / 0.744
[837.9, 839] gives -0.01 mag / 0.689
